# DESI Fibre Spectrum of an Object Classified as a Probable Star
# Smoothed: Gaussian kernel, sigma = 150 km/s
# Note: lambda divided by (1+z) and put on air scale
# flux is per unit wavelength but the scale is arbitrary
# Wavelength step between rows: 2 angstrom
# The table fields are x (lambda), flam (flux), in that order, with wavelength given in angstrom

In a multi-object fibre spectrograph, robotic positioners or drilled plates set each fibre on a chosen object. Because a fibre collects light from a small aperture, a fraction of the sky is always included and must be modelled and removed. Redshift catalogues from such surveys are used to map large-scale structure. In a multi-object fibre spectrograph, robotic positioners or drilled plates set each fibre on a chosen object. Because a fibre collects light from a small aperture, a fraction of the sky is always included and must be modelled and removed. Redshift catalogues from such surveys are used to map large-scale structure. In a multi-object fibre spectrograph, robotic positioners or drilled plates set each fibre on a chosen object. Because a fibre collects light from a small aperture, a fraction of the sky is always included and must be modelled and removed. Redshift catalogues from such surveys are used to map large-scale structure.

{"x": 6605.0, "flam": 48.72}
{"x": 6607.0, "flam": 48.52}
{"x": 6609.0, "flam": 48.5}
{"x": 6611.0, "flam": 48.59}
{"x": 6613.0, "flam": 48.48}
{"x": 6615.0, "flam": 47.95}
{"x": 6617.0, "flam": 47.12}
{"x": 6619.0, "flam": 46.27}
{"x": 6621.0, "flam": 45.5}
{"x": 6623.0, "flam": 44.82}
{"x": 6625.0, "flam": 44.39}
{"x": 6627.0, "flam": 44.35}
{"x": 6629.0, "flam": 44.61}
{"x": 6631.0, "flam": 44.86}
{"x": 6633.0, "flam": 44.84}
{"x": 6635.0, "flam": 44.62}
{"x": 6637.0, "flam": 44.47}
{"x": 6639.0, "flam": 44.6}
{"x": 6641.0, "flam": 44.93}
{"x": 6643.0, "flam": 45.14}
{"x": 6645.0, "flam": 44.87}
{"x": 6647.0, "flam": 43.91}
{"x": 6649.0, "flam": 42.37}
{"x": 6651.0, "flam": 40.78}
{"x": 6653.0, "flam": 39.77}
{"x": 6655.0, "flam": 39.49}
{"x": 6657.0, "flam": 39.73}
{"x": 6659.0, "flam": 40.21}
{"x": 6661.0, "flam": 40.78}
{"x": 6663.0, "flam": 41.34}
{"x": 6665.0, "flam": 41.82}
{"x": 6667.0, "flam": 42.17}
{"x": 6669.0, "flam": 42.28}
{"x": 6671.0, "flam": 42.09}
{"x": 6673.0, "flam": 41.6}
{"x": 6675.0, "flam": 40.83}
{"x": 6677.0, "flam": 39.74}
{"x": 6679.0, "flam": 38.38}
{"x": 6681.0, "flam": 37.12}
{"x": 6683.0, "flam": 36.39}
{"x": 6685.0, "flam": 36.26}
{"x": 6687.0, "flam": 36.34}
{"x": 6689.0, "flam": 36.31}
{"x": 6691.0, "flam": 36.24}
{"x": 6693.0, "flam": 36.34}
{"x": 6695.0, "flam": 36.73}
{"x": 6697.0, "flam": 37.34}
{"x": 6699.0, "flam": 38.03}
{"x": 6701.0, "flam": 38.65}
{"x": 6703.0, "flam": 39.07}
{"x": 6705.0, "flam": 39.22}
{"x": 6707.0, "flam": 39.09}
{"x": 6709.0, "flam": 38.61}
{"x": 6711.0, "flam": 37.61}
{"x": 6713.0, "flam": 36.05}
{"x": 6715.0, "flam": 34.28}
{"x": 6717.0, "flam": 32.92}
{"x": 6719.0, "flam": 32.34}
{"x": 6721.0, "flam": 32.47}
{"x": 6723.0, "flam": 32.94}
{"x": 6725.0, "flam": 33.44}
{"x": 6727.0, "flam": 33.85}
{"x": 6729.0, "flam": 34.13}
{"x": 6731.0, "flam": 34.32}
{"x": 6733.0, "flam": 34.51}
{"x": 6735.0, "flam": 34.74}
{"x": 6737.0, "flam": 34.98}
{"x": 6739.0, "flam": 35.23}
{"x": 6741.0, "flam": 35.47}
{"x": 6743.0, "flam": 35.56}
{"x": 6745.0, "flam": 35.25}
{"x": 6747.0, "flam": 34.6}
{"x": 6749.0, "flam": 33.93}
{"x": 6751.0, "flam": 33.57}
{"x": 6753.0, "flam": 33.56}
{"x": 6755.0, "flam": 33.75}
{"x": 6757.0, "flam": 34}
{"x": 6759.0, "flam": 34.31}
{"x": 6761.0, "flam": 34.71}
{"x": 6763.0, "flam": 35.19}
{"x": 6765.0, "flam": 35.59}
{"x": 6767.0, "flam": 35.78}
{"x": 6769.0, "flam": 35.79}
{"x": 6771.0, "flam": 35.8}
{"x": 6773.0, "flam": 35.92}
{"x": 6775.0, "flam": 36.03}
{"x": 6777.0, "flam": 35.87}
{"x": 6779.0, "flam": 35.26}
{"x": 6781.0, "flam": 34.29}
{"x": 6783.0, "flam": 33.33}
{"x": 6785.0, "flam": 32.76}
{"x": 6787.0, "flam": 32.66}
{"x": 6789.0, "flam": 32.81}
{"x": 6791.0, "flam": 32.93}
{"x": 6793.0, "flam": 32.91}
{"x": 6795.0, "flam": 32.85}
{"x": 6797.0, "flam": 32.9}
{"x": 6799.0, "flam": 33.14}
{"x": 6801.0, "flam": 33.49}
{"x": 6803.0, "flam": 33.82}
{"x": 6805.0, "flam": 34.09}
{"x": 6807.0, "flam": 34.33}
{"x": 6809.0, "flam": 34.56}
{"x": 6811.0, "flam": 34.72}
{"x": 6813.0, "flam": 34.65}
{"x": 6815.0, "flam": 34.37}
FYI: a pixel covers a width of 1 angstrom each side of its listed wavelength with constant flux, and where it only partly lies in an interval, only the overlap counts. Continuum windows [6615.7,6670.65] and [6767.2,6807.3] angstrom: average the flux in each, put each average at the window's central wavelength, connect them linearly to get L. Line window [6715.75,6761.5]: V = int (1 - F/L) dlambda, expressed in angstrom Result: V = 3.8 angstrom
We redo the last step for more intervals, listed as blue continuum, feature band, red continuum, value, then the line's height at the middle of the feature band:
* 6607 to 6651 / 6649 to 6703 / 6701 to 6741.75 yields 1.5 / 40.3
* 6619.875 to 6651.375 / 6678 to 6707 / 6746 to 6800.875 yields 2.0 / 40.2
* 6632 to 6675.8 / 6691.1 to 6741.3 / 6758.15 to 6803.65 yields 3.6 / 38.4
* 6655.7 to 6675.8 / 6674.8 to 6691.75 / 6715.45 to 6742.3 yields 0.8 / 39.2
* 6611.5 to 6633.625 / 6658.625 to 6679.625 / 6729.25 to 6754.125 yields 0.2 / 41.4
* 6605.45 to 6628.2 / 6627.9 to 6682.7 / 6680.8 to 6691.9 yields -1.4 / 41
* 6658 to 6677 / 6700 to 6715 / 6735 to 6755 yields -0.1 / 37.9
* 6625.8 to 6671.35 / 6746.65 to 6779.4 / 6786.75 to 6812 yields 0.7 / 35.7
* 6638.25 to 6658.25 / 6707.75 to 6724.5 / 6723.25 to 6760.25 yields 0.9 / 36.6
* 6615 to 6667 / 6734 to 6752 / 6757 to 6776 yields 1.0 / 36.9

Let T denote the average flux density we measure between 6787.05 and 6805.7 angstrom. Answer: 33.2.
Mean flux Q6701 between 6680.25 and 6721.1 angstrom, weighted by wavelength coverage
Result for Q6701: 36.6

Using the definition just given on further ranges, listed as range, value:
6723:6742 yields 34.4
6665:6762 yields 36.3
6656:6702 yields 39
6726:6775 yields 34.8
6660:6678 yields 41.4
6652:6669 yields 40.8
